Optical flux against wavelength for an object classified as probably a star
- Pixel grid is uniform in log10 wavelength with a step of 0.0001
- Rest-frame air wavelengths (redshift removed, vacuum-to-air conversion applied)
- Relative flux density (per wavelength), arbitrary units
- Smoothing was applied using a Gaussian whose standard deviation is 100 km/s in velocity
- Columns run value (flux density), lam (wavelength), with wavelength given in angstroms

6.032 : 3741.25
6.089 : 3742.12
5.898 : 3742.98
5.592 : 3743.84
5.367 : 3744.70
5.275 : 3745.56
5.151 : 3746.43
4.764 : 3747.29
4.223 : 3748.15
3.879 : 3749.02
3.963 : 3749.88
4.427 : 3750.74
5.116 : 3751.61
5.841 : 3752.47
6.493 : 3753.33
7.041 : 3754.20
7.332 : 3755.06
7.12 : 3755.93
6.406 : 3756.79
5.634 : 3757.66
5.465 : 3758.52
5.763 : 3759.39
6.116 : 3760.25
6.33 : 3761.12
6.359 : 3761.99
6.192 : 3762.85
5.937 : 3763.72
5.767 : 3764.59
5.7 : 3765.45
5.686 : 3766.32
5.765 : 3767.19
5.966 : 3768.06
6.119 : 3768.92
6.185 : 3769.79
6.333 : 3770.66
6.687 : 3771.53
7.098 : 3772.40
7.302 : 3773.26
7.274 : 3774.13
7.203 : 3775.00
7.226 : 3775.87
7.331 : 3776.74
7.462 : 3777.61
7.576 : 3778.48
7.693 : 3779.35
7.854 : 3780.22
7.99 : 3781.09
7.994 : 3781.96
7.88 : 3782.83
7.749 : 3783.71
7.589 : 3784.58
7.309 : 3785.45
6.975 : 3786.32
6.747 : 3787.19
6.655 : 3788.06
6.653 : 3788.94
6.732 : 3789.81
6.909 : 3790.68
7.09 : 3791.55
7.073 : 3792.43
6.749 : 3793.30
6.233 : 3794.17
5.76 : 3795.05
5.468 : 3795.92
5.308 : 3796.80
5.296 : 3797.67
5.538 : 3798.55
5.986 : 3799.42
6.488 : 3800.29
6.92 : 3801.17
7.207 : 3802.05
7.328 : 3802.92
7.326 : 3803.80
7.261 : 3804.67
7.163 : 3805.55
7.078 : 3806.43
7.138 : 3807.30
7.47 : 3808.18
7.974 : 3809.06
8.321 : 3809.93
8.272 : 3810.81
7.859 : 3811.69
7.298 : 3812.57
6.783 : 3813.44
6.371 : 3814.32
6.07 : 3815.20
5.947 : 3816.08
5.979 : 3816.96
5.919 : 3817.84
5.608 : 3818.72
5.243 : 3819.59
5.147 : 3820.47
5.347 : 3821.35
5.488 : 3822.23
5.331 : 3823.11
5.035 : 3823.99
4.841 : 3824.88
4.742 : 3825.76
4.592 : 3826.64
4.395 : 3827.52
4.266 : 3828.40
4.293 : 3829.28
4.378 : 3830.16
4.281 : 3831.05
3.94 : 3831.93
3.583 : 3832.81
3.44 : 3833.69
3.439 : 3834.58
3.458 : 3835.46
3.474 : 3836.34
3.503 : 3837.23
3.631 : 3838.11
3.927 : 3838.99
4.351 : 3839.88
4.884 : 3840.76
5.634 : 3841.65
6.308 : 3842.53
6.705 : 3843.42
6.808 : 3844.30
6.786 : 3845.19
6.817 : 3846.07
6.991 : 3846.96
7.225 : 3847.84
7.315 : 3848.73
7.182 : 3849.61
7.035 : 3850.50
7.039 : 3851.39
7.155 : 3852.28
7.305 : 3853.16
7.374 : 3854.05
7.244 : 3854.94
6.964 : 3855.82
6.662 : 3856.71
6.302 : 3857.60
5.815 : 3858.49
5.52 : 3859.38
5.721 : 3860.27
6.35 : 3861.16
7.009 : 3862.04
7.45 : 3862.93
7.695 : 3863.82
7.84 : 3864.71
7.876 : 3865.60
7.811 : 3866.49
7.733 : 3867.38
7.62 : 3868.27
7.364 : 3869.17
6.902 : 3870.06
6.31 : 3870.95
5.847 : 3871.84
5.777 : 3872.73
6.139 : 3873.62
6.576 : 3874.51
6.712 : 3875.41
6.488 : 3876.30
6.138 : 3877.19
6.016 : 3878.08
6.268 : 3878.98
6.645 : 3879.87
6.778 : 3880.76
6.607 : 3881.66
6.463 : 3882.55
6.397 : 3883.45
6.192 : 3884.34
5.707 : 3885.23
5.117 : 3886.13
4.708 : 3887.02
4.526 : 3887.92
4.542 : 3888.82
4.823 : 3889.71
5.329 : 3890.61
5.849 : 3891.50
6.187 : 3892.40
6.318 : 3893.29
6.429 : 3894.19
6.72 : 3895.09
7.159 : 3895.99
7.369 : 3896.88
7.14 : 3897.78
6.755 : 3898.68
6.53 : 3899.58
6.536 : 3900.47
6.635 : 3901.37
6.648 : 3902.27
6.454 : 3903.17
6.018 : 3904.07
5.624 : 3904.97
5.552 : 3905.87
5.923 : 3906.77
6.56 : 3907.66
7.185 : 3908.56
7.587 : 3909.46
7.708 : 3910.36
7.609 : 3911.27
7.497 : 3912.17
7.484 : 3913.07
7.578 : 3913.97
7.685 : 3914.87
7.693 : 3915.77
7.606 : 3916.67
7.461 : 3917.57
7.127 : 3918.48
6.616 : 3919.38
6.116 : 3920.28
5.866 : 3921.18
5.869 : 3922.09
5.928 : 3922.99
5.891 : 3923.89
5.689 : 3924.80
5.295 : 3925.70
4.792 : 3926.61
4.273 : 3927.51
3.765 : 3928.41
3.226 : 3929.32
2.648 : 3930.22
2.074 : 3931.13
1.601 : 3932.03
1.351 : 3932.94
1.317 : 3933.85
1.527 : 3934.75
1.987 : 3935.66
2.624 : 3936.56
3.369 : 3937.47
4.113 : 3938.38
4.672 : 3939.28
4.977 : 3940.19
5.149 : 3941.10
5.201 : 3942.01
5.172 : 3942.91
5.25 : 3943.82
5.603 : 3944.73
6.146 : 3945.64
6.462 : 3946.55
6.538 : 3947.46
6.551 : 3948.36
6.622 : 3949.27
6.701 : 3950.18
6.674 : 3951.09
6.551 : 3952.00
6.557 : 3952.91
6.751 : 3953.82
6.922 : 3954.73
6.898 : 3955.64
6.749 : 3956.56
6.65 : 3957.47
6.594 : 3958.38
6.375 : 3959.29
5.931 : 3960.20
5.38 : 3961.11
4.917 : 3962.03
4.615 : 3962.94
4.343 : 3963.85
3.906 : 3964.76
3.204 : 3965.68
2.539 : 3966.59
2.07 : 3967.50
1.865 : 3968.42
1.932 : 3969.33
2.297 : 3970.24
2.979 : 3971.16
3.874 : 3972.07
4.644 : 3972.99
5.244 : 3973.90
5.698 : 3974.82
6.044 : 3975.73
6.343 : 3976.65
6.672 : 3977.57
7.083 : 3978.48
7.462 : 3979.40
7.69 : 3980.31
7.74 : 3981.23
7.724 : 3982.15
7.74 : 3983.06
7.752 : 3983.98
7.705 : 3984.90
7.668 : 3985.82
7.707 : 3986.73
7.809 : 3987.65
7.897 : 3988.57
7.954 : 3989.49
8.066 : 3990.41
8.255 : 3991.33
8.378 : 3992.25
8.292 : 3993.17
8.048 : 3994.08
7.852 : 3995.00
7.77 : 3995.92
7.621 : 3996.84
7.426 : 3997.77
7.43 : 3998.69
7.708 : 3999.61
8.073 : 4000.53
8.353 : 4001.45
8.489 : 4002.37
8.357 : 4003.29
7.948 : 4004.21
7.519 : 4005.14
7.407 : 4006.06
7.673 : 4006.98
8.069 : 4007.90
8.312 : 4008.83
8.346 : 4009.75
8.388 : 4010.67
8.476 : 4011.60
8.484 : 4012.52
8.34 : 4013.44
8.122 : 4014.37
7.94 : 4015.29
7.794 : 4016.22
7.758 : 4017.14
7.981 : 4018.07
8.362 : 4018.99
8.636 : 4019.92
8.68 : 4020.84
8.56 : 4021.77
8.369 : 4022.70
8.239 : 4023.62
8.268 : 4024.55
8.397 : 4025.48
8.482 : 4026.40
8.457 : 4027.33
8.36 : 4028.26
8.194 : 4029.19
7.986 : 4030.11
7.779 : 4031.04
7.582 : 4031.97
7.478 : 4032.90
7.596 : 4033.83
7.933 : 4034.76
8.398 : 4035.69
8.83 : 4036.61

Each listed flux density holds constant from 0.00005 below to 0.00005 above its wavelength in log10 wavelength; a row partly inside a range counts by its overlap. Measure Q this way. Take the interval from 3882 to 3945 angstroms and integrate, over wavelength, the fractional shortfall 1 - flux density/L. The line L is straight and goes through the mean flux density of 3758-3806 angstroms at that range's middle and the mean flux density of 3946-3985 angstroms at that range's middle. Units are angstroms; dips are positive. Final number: 4.6 angstroms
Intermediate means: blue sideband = 6.68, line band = 5.55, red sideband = 5.68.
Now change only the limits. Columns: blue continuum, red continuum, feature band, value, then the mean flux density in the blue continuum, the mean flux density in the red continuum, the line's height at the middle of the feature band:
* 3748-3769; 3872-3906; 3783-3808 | -3.5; 5.8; 6.16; 5.9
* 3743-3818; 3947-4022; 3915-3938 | 7.6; 6.51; 6.84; 6.74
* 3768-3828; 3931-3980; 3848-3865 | -2.6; 6.62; 4.86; 5.97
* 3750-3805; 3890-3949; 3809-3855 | 4.0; 6.59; 5.62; 6.22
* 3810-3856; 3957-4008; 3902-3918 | -2.4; 5.65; 6.47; 6.07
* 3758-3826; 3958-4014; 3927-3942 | 8.0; 6.58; 6.67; 6.65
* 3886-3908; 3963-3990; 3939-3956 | -0.9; 6.07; 5.63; 5.79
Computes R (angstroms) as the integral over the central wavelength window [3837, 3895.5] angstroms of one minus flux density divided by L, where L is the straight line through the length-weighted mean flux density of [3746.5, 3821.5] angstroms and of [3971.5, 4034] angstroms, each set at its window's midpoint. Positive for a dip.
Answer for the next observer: 5.3 angstroms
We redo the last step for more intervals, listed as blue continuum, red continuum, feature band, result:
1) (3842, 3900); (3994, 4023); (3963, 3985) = 7.3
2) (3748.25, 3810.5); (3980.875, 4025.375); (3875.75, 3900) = 3.9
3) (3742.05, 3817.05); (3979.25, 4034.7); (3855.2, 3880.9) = 1.4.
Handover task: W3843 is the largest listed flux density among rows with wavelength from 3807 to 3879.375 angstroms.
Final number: 8.321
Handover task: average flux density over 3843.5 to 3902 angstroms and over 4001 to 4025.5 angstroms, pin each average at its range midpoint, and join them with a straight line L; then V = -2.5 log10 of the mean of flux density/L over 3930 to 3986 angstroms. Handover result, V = 0.43 mag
